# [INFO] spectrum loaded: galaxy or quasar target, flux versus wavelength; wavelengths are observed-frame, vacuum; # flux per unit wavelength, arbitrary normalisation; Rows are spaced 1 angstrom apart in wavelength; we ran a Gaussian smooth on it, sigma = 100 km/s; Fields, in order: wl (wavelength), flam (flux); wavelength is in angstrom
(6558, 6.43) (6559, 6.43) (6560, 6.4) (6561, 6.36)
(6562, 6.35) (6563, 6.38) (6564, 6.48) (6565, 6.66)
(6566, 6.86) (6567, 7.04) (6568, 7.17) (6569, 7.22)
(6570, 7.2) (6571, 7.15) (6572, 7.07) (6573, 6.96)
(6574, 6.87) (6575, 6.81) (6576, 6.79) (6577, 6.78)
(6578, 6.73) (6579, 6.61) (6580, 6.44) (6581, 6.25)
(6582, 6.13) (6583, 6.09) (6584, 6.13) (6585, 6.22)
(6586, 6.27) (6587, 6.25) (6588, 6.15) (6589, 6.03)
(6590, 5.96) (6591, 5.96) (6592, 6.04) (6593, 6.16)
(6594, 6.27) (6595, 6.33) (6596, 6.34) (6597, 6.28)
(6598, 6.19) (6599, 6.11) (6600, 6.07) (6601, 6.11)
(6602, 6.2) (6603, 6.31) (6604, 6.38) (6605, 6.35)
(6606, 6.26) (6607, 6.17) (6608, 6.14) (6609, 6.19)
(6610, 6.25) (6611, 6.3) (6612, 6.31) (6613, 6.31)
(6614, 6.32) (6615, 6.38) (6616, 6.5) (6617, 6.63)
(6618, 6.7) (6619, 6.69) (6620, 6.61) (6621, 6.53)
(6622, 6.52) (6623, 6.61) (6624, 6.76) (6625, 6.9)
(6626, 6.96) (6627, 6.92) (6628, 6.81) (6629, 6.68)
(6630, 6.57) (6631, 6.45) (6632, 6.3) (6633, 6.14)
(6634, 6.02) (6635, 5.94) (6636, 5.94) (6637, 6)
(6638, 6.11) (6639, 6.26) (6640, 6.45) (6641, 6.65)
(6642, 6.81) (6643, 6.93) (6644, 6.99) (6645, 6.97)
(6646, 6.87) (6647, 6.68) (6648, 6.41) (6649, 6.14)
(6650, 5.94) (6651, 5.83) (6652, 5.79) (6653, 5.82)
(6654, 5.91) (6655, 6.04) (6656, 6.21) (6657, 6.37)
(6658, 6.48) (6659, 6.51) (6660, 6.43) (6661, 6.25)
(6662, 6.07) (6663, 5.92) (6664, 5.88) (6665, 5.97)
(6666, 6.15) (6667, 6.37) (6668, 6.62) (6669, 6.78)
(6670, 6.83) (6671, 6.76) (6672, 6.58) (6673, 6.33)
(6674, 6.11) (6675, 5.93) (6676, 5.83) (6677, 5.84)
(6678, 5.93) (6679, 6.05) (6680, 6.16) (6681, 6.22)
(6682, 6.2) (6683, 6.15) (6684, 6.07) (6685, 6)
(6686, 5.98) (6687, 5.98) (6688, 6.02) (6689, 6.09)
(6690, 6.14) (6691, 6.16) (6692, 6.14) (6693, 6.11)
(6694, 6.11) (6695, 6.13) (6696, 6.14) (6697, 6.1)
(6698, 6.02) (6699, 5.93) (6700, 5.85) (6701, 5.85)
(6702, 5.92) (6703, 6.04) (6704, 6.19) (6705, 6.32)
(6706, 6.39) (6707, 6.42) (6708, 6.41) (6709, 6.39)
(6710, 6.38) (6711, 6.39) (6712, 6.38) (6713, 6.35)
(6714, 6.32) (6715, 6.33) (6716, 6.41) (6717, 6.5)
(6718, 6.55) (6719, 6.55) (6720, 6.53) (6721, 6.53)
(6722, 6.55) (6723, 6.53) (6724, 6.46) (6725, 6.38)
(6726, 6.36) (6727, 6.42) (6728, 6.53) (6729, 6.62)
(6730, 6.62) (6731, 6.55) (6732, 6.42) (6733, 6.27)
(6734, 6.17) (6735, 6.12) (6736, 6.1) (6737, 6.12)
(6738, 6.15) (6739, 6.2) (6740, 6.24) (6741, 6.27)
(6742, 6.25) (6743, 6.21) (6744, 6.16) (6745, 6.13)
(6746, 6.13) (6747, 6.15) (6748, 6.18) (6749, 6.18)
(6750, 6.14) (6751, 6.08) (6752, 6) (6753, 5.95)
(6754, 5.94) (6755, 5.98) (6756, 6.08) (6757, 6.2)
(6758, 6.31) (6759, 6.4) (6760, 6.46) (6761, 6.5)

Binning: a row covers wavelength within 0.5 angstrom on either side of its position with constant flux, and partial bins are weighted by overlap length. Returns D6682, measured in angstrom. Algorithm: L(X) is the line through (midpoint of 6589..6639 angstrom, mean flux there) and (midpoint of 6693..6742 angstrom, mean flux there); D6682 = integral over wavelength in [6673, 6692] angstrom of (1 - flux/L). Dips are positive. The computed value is 0.8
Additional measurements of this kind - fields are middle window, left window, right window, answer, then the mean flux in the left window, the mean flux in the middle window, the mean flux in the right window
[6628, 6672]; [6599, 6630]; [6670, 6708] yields -0.3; 6.46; 6.34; 6.13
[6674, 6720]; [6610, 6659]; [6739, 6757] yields 0.7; 6.43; 6.17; 6.13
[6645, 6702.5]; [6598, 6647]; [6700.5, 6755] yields 1.8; 6.45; 6.17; 6.29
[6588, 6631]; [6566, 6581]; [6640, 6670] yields 1.7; 6.89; 6.38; 6.35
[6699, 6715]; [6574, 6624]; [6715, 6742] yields 0.4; 6.34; 6.23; 6.39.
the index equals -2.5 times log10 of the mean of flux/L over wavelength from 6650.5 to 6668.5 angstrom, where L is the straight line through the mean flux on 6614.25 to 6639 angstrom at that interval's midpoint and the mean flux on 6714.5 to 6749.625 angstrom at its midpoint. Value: 0.05 mag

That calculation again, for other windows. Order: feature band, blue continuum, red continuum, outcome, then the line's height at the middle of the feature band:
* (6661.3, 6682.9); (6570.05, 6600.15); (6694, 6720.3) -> 0.01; 6.3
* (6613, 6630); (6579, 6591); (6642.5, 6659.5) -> -0.06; 6.27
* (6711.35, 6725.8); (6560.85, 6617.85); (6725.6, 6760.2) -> -0.03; 6.26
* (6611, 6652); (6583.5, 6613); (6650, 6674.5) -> -0.04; 6.22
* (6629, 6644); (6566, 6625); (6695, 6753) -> 0.01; 6.39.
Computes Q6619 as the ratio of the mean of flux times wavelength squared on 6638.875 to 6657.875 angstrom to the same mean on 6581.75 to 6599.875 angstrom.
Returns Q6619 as 1.1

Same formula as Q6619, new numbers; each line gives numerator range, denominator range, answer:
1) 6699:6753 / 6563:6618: 1.02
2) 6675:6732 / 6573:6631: 1.00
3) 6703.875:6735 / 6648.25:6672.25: 1.05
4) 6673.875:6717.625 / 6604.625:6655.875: 0.98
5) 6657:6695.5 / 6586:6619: 1.01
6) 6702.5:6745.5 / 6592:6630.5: 1.02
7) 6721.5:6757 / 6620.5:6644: 0.99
